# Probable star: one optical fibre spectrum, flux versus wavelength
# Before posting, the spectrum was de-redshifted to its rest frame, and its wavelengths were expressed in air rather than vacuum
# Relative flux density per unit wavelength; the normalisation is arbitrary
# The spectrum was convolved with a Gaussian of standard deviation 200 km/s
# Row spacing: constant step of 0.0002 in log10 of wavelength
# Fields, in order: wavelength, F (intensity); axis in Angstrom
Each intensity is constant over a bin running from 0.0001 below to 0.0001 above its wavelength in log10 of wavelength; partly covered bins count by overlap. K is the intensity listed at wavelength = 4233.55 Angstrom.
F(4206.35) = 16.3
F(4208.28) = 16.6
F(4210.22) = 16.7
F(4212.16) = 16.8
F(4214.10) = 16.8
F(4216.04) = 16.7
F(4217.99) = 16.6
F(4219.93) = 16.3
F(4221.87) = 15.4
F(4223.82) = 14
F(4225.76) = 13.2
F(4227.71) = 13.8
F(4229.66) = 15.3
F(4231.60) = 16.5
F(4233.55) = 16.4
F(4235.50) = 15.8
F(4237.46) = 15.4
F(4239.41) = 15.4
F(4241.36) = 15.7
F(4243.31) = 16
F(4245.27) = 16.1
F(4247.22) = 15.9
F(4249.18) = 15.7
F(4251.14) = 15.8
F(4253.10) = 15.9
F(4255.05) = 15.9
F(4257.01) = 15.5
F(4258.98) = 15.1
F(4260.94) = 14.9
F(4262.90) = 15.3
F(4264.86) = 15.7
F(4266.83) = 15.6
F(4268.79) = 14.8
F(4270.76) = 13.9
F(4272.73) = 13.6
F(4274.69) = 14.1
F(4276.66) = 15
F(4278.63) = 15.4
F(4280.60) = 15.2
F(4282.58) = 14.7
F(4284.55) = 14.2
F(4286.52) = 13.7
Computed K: 16.4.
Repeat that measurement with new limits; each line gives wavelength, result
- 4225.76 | 13.2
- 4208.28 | 16.6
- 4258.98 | 15.1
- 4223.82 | 14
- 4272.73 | 13.6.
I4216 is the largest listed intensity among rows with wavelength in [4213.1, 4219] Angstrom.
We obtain 16.8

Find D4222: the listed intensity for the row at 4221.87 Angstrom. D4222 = 15.4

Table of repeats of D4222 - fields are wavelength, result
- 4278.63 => 15.4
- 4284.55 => 14.2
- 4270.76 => 13.9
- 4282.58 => 14.7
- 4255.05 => 15.9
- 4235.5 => 15.8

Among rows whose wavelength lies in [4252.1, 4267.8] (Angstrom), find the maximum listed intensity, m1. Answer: 15.9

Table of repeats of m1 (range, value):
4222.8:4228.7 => 14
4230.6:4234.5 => 16.5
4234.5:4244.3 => 16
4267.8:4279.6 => 15.4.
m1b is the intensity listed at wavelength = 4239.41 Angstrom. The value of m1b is 15.4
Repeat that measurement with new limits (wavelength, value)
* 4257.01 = 15.5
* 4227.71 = 13.8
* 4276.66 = 15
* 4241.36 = 15.7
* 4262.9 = 15.3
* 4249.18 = 15.7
